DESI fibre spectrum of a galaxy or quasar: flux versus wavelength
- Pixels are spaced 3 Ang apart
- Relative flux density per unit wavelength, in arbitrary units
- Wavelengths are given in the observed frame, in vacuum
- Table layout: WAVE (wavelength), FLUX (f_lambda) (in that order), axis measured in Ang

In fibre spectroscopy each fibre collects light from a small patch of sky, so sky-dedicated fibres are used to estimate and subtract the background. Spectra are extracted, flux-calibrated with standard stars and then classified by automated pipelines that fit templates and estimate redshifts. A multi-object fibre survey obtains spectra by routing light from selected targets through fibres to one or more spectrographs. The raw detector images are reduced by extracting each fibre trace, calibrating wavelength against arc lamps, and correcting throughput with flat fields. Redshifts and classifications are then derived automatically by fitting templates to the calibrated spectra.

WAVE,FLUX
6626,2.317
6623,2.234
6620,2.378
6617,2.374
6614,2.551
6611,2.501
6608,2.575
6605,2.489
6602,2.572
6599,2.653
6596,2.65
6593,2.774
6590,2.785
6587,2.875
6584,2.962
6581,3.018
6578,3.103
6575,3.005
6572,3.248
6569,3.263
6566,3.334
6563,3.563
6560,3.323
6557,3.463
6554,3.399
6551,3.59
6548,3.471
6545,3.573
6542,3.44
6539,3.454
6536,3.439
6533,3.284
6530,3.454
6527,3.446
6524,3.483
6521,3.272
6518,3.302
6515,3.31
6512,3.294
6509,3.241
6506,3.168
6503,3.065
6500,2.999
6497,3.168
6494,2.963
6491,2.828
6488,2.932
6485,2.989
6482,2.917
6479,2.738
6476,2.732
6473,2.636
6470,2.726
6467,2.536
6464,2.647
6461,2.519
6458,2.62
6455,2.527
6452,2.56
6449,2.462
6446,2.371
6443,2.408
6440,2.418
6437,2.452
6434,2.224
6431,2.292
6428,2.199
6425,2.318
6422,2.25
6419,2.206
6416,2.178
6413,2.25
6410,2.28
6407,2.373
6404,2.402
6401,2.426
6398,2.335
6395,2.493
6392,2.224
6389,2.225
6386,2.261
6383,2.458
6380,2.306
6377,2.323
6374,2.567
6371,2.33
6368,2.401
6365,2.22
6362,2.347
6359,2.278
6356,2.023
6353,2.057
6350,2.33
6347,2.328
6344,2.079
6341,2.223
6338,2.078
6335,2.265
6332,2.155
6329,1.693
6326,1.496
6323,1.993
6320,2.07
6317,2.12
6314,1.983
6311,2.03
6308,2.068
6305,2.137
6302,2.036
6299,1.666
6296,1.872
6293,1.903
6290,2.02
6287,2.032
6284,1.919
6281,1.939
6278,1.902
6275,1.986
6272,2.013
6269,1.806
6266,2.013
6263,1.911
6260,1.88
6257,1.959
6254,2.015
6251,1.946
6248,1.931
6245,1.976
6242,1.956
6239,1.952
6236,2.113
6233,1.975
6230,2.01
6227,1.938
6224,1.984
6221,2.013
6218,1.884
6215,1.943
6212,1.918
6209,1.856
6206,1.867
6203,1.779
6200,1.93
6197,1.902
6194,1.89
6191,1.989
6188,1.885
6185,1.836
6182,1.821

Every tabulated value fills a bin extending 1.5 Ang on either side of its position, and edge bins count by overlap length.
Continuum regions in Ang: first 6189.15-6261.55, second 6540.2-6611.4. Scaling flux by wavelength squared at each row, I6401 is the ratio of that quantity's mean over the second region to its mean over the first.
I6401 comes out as 1.77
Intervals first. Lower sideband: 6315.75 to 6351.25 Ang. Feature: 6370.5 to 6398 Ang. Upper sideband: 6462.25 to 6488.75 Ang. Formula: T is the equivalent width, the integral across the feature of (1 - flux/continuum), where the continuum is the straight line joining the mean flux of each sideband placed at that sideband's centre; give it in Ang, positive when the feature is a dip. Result -0.5 Ang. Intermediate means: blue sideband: 2.07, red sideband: 2.75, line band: 2.35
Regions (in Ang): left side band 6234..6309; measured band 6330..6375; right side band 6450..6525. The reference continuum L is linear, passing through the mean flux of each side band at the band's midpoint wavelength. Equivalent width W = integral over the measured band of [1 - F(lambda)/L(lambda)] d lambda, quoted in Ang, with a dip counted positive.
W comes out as 1.62 Ang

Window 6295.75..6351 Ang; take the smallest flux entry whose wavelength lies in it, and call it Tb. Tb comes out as 1.496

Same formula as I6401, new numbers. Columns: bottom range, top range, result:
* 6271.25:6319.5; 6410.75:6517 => 1.42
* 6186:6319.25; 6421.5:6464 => 1.31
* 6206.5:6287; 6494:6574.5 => 1.87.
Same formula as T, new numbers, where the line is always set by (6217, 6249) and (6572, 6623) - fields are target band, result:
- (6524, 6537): -4.3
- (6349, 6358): 0.3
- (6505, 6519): -4.0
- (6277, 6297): 1.4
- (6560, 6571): -3.0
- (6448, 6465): -0.9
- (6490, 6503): -2.6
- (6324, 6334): 1.6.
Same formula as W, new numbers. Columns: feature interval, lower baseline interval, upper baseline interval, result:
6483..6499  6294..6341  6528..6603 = -0.8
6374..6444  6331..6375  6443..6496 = 3.7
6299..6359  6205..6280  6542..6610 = 5.0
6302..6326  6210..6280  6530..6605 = 2.1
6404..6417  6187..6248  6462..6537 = 2.0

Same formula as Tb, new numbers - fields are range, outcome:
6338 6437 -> 2.023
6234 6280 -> 1.806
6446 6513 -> 2.371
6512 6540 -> 3.272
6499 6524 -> 2.999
